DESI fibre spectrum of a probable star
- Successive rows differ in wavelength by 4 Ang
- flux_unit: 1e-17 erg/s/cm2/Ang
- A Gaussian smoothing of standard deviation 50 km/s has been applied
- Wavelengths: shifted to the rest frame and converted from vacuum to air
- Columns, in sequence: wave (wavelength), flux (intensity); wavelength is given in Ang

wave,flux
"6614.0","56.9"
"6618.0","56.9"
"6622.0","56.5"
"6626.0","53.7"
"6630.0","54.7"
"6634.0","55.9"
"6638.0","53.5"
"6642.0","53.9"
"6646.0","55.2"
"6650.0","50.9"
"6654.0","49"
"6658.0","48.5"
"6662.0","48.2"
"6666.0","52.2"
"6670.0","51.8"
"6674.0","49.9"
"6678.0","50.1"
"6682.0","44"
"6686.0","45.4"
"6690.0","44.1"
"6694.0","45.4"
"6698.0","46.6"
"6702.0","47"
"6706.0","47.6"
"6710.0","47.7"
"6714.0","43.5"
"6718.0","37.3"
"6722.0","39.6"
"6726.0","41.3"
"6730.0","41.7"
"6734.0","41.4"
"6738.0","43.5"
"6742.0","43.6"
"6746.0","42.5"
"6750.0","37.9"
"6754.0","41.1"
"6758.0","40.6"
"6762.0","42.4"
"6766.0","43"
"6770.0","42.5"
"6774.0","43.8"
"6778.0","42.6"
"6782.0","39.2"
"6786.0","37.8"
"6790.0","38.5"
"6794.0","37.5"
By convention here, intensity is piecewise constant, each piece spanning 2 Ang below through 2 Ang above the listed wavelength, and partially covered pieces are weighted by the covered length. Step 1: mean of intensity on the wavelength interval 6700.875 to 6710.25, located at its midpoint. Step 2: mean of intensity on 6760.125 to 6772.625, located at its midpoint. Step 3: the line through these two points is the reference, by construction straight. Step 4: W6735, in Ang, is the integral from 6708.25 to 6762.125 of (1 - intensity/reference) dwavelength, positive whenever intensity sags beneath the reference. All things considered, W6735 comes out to 4.1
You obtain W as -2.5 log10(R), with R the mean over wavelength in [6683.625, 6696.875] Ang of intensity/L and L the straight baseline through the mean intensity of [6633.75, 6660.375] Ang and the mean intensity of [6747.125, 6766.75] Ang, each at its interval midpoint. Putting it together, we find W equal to 0.063 mag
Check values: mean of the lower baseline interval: 52.1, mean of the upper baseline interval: 40.9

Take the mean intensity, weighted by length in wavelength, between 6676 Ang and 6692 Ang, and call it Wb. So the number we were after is 45.9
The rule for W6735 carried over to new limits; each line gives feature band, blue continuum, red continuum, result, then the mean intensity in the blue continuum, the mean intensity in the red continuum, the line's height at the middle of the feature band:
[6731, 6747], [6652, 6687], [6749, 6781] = 0.4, 48.9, 41.8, 43.7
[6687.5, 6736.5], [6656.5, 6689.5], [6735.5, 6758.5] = 1.4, 48.6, 41.6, 44.9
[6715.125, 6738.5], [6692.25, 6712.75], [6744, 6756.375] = 1.5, 46.8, 40.5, 43.6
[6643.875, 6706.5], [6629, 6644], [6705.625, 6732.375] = 0.3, 54.5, 42.4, 48.8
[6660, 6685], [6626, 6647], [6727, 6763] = 0.5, 54.5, 41.6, 50.2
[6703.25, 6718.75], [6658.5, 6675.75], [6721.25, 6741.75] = -0.1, 50.4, 41.8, 44.5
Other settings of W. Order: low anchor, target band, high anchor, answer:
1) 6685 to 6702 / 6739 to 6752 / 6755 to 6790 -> 0.033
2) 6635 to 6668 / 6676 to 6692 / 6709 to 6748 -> 0.039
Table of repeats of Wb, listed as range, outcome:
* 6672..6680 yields 50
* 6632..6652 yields 53.9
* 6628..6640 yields 54.7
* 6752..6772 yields 41.9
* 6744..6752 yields 40.2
